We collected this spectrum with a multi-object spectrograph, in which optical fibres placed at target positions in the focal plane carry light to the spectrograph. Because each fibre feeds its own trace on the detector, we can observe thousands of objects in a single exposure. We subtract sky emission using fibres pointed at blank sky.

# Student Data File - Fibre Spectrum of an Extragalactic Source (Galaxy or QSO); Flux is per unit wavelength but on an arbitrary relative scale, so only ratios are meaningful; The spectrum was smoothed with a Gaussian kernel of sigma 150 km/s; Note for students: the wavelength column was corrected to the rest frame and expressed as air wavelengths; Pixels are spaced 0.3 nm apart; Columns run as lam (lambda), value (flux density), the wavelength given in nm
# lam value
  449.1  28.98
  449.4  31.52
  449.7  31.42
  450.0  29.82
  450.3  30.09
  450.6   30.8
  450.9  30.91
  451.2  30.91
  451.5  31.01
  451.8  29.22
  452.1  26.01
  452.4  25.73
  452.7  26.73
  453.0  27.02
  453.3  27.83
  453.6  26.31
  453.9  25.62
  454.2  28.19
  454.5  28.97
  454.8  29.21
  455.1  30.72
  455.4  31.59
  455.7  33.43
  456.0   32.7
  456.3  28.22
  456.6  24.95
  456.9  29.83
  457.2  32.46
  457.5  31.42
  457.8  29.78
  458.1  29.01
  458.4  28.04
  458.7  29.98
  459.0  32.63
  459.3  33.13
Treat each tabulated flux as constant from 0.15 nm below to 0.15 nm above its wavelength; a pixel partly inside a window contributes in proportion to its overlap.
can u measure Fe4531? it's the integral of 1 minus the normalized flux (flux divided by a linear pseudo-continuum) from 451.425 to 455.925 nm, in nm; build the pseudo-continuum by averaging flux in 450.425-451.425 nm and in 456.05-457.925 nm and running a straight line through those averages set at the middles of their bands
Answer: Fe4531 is 0.26 nm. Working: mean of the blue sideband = 30.9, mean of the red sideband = 29.6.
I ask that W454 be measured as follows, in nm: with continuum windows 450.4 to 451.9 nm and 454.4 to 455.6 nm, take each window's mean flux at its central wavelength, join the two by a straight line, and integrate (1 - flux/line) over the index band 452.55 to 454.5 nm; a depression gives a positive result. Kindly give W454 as 0.21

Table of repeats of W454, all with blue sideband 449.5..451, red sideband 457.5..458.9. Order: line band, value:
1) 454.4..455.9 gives -0.047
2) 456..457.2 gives 0.036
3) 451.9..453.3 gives 0.170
